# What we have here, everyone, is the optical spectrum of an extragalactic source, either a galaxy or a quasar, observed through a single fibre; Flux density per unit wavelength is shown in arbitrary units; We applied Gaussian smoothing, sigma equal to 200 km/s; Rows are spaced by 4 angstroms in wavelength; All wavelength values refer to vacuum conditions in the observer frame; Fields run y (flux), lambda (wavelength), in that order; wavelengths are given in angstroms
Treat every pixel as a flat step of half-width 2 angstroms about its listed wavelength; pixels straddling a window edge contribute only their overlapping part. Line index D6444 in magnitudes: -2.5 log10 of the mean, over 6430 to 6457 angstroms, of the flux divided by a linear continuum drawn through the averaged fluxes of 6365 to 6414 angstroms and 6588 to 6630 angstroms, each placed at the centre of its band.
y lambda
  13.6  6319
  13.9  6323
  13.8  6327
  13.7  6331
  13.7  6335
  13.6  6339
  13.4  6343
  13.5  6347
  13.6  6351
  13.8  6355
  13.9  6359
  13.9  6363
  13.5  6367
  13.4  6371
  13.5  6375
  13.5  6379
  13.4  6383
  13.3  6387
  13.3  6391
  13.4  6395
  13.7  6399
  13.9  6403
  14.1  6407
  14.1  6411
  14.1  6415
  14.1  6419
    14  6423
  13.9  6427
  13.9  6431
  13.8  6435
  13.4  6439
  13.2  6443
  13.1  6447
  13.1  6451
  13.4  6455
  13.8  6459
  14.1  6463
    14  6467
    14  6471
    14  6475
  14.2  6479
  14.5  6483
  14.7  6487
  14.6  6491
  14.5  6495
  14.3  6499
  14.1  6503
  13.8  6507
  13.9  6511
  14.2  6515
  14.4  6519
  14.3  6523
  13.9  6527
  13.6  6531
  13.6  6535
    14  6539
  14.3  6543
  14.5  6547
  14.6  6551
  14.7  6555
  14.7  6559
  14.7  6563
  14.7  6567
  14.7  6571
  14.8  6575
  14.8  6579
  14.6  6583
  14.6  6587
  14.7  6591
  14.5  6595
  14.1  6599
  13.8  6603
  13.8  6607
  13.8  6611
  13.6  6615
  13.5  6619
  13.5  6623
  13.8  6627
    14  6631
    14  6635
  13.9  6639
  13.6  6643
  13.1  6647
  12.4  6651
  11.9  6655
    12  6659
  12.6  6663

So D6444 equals 0.02 mag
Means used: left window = 13.6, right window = 13.9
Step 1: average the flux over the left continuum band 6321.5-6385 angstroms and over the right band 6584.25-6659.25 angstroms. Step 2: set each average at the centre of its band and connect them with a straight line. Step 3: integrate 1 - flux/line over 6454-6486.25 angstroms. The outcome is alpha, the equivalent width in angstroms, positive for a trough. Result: -1.0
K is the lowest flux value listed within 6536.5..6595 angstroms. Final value 14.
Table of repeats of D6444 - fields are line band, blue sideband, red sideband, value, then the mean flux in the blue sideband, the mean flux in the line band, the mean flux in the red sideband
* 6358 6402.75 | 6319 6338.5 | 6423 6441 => 0.02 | 13.7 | 13.5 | 13.8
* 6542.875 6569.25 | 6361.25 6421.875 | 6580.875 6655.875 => -0.07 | 13.7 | 14.6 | 13.8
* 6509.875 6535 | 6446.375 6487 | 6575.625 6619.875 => 0.00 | 13.9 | 14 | 14.2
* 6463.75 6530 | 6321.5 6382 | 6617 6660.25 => -0.06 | 13.6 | 14.2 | 13.3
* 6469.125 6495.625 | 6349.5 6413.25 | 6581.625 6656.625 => -0.05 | 13.6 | 14.4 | 13.7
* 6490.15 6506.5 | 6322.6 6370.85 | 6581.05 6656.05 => -0.04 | 13.7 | 14.3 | 13.8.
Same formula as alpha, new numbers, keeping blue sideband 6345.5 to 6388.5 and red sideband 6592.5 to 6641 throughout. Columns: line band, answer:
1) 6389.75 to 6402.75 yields 0.07 angstroms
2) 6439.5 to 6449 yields 0.33 angstroms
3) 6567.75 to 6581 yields -0.90 angstroms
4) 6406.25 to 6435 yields -0.78 angstroms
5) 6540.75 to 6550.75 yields -0.46 angstroms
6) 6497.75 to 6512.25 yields -0.30 angstroms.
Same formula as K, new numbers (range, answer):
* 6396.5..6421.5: 13.7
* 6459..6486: 13.8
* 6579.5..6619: 13.5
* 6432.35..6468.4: 13.1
